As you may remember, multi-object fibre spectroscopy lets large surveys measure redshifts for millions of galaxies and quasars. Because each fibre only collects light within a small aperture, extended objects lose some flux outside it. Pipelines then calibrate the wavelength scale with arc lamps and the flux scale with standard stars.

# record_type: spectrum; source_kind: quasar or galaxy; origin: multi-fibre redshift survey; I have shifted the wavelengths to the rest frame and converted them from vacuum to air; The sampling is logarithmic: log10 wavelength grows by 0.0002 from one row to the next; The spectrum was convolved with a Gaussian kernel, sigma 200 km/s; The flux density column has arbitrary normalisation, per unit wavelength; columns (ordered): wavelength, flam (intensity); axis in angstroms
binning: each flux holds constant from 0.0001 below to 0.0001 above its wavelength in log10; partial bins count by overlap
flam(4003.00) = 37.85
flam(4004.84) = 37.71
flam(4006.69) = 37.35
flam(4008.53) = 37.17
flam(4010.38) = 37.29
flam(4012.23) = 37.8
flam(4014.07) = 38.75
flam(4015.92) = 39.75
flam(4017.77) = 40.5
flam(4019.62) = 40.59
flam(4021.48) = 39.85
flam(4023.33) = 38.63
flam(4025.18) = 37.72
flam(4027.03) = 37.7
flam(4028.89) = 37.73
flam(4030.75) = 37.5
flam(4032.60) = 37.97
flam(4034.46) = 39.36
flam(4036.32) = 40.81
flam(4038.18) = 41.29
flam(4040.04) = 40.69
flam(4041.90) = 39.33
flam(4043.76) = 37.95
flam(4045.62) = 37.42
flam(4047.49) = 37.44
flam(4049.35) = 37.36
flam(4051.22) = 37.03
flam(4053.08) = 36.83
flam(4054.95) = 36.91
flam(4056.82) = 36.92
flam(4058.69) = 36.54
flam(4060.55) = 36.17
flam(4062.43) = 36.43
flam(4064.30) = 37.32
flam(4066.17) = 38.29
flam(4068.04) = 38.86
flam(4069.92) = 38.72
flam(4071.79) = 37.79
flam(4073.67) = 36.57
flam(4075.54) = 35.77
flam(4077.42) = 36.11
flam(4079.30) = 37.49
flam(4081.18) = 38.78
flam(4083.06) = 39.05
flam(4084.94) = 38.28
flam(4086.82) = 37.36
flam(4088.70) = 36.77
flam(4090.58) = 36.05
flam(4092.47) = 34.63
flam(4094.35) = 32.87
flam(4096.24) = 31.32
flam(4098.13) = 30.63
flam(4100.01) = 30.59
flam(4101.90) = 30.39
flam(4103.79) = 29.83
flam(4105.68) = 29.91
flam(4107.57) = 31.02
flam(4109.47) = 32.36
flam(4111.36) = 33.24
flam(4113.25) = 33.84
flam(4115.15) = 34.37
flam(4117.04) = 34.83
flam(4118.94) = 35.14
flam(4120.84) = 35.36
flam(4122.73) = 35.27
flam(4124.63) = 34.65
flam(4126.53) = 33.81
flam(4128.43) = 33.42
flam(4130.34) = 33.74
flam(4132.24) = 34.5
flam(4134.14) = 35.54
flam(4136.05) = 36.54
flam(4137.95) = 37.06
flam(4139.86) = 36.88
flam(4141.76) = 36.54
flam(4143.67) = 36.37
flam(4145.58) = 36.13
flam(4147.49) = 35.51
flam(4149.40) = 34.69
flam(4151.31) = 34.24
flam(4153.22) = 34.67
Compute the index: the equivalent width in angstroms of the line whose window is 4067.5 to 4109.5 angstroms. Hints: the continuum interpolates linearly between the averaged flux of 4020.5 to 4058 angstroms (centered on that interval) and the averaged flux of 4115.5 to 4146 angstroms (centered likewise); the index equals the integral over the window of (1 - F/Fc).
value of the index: 2.2 angstroms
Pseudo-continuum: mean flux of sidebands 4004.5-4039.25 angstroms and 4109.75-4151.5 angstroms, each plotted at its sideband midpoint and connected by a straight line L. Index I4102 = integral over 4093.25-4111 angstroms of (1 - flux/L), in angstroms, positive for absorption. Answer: 2.4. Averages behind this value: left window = 38.7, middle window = 31.1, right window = 35.1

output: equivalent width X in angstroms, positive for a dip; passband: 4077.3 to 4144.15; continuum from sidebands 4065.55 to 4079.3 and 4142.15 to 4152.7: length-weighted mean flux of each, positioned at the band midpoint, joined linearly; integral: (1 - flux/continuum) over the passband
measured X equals 3.4 angstroms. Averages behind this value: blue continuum 37.4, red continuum 35.4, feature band 34.5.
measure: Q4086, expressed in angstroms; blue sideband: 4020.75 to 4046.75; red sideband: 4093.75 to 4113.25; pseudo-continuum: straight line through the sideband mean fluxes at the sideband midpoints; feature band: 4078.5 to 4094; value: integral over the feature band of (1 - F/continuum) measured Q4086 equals -1.8 angstroms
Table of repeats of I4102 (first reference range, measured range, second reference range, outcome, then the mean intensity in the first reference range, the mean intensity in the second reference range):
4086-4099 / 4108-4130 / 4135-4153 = 0.6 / 34.2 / 35.9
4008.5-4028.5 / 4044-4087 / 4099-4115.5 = -3.0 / 38.7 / 31.6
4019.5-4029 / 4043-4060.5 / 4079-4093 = 0.4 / 38.6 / 37.4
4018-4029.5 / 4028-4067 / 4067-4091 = 0.3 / 38.8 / 37.6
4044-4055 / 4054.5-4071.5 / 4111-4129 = -0.3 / 37.2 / 34.5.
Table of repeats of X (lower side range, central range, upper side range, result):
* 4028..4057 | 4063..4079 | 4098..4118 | -0.8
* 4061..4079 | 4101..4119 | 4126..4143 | 1.9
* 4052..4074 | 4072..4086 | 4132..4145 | -0.1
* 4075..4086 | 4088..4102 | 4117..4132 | 1.4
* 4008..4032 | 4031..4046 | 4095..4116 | -0.9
